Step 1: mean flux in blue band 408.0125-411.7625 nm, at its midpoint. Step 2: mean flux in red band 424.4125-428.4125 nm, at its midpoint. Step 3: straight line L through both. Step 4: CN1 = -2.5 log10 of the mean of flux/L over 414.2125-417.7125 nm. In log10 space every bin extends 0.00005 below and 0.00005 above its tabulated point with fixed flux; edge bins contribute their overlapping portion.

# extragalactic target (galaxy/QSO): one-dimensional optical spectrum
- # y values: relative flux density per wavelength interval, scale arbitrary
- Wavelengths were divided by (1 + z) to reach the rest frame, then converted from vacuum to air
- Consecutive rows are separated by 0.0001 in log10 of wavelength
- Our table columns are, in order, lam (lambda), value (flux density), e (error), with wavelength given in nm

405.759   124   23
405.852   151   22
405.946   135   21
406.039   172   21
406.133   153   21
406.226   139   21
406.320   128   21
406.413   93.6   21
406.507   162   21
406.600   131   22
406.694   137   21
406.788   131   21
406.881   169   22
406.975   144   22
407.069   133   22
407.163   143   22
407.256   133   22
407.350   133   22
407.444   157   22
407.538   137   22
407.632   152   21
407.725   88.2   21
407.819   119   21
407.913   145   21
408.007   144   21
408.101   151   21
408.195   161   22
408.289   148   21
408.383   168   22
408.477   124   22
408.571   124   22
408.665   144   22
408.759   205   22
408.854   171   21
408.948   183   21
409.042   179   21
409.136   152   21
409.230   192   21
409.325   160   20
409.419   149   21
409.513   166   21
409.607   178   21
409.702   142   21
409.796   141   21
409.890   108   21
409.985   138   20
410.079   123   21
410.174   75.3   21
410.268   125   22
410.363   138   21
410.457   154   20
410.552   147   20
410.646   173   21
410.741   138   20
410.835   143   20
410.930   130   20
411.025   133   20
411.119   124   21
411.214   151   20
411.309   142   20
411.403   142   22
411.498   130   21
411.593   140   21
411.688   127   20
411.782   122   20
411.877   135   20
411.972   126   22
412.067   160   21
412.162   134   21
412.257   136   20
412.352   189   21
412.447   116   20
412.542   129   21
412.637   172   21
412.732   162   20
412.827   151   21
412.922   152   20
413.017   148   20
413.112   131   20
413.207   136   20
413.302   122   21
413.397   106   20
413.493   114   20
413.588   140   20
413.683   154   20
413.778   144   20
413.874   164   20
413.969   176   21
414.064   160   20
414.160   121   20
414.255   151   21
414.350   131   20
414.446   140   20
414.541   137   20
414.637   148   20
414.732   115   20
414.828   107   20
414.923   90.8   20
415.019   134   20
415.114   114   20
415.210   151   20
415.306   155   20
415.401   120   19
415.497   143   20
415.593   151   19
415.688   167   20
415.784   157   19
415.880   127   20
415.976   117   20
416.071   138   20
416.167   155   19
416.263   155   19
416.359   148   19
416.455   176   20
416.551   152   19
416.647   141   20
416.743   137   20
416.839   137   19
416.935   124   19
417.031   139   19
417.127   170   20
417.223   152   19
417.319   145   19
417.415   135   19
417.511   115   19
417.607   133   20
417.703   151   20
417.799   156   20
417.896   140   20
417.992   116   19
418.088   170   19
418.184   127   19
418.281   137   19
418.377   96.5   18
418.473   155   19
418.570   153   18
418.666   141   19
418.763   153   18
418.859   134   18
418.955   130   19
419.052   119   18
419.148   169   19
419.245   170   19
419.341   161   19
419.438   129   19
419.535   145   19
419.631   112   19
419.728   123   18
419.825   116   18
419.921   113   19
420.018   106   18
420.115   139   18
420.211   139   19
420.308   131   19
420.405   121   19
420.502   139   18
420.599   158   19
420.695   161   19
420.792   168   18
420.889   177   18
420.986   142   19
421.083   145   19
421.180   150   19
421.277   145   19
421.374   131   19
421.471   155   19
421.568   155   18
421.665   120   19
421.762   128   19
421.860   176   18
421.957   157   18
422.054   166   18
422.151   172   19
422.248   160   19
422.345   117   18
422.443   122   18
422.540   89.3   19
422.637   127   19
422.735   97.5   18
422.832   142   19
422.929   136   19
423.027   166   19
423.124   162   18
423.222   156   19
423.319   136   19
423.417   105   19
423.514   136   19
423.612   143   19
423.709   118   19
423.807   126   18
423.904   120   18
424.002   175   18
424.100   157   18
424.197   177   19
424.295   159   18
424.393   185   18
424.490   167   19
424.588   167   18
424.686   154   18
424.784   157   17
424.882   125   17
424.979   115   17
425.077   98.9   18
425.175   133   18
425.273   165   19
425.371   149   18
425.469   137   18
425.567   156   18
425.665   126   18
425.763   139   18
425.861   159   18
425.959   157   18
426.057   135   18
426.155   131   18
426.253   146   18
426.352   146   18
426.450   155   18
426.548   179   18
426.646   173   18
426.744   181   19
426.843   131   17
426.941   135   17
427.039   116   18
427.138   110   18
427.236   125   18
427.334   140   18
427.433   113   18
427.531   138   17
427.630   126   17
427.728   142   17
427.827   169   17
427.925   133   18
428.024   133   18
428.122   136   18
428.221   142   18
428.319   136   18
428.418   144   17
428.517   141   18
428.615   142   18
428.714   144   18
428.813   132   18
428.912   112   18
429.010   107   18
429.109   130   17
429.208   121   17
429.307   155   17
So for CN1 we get 0.04 mag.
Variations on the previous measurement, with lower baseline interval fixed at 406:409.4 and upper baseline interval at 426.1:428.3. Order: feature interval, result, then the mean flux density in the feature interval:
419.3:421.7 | 0.03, 139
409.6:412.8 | 0.06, 138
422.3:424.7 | 0.00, 141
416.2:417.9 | -0.01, 145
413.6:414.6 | -0.02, 148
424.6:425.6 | 0.01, 140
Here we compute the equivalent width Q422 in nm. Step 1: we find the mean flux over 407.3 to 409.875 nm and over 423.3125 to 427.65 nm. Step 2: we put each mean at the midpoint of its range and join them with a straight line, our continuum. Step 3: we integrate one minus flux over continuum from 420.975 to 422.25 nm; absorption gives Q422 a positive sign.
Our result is -0.05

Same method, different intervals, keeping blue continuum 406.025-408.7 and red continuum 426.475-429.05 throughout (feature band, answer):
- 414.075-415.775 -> 0.05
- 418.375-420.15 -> 0.04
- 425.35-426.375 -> -0.04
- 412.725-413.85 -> 0.01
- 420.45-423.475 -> -0.12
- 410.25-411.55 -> -0.02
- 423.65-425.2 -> -0.09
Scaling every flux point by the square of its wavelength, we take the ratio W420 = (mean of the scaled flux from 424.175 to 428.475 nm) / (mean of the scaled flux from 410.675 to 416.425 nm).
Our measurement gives 1.10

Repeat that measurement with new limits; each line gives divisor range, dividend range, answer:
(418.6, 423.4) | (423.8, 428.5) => 1.05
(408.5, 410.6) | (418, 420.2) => 0.95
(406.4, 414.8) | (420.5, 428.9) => 1.07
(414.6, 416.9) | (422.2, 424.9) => 1.06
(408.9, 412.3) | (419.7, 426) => 1.06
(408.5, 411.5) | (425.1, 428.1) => 1.05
